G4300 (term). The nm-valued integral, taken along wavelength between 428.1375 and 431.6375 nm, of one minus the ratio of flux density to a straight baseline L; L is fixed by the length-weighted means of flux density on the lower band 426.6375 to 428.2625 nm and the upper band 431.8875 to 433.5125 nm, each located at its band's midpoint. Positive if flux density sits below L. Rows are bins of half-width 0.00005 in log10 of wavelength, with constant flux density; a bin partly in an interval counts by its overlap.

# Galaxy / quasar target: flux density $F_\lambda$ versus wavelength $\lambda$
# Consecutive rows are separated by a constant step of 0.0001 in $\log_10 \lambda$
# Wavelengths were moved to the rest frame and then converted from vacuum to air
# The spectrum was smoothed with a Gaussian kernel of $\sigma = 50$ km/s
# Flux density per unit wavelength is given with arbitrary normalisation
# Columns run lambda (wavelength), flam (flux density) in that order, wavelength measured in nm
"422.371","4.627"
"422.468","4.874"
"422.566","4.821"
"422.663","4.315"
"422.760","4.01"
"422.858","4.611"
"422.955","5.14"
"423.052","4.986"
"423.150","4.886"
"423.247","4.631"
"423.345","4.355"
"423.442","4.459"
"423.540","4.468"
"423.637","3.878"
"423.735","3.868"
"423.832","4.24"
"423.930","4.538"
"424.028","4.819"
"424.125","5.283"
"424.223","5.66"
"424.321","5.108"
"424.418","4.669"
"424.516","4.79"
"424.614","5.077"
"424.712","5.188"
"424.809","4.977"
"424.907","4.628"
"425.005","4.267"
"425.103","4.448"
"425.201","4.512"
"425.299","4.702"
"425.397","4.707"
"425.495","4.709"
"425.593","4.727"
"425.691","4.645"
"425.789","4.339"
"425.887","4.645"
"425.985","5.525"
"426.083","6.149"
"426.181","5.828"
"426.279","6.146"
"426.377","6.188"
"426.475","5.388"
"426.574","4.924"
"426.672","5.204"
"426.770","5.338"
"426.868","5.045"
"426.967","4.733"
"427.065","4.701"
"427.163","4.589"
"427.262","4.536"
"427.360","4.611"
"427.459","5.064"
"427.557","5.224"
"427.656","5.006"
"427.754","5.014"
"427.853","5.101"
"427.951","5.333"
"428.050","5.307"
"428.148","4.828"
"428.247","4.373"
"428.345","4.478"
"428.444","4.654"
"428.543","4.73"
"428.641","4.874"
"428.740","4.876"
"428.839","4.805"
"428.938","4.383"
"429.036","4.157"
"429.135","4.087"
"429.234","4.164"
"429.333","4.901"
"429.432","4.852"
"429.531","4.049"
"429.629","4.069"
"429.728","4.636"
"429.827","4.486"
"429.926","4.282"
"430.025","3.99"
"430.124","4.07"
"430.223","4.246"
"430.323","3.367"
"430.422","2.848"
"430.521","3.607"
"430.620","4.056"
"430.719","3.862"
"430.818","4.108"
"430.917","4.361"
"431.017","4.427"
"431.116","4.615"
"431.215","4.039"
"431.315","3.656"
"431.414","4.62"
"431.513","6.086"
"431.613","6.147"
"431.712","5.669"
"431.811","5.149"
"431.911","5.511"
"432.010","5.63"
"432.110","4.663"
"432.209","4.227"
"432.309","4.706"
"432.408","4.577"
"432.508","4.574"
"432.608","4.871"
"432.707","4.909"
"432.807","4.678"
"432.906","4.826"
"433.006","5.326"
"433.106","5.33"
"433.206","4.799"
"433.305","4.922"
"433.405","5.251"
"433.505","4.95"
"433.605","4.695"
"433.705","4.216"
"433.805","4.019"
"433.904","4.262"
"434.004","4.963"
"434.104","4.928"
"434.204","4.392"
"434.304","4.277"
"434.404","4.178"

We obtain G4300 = 0.40 nm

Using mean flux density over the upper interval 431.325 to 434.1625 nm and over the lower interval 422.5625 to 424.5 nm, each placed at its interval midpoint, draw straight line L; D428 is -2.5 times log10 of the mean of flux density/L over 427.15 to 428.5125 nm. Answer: -0.02 mag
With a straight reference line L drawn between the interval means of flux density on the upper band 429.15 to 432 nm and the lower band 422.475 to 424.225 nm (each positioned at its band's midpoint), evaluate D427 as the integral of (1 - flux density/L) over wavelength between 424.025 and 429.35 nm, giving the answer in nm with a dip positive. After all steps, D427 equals -0.46 nm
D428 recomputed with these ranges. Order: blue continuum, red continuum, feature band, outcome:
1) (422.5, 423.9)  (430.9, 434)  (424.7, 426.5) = -0.104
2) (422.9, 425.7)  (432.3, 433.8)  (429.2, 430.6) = 0.164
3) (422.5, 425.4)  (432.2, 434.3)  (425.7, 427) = -0.140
